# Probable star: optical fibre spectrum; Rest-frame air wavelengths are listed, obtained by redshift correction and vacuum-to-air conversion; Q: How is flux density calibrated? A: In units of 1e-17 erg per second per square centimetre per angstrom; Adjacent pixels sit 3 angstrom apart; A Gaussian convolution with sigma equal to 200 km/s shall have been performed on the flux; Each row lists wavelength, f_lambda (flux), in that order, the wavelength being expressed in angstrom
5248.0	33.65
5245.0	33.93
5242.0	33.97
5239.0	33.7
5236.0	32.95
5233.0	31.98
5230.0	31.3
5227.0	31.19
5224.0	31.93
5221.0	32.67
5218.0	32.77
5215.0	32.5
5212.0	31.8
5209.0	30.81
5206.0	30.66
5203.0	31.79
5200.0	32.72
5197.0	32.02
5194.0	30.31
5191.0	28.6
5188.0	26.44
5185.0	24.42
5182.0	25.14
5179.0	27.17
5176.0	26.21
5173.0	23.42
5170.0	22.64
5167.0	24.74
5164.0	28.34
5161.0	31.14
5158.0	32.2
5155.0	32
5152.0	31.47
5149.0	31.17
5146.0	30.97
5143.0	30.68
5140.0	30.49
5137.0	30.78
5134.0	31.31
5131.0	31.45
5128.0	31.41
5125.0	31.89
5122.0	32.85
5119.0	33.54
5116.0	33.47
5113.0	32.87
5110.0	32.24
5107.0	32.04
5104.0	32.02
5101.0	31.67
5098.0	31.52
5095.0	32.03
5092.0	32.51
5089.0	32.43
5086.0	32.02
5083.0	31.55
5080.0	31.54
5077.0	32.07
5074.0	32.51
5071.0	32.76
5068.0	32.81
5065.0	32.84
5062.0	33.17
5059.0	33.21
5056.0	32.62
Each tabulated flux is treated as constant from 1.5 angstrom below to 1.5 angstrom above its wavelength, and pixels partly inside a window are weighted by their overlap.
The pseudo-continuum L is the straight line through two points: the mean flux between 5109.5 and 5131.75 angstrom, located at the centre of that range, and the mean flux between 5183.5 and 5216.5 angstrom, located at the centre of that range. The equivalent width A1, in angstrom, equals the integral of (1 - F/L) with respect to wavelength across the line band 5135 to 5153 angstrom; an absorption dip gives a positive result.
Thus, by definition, 0.51 angstrom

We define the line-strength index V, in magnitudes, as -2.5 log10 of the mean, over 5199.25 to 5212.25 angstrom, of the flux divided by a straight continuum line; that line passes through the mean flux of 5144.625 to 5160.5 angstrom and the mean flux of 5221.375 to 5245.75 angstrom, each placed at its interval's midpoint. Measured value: 0.03 mag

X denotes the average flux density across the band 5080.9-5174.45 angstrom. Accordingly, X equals 30.9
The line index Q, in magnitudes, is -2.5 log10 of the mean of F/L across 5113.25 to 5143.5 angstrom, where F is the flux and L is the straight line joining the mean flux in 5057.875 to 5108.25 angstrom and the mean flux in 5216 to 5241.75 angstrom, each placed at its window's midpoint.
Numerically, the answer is 0.01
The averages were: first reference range 32.3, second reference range 32.4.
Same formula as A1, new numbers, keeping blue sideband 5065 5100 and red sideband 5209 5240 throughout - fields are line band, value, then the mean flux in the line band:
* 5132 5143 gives 0.5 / 30.9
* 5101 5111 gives 0.0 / 32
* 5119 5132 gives 0.0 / 32.1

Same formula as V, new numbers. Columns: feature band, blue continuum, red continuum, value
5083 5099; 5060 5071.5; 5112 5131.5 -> 0.02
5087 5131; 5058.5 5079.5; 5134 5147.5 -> -0.02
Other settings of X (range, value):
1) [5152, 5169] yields 29.6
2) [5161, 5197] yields 26.6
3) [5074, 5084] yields 31.8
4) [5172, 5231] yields 29.7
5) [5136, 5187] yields 28.4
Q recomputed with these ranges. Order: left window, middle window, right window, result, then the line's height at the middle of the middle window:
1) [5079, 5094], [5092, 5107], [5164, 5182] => -0.032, 31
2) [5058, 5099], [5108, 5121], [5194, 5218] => -0.027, 32.2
